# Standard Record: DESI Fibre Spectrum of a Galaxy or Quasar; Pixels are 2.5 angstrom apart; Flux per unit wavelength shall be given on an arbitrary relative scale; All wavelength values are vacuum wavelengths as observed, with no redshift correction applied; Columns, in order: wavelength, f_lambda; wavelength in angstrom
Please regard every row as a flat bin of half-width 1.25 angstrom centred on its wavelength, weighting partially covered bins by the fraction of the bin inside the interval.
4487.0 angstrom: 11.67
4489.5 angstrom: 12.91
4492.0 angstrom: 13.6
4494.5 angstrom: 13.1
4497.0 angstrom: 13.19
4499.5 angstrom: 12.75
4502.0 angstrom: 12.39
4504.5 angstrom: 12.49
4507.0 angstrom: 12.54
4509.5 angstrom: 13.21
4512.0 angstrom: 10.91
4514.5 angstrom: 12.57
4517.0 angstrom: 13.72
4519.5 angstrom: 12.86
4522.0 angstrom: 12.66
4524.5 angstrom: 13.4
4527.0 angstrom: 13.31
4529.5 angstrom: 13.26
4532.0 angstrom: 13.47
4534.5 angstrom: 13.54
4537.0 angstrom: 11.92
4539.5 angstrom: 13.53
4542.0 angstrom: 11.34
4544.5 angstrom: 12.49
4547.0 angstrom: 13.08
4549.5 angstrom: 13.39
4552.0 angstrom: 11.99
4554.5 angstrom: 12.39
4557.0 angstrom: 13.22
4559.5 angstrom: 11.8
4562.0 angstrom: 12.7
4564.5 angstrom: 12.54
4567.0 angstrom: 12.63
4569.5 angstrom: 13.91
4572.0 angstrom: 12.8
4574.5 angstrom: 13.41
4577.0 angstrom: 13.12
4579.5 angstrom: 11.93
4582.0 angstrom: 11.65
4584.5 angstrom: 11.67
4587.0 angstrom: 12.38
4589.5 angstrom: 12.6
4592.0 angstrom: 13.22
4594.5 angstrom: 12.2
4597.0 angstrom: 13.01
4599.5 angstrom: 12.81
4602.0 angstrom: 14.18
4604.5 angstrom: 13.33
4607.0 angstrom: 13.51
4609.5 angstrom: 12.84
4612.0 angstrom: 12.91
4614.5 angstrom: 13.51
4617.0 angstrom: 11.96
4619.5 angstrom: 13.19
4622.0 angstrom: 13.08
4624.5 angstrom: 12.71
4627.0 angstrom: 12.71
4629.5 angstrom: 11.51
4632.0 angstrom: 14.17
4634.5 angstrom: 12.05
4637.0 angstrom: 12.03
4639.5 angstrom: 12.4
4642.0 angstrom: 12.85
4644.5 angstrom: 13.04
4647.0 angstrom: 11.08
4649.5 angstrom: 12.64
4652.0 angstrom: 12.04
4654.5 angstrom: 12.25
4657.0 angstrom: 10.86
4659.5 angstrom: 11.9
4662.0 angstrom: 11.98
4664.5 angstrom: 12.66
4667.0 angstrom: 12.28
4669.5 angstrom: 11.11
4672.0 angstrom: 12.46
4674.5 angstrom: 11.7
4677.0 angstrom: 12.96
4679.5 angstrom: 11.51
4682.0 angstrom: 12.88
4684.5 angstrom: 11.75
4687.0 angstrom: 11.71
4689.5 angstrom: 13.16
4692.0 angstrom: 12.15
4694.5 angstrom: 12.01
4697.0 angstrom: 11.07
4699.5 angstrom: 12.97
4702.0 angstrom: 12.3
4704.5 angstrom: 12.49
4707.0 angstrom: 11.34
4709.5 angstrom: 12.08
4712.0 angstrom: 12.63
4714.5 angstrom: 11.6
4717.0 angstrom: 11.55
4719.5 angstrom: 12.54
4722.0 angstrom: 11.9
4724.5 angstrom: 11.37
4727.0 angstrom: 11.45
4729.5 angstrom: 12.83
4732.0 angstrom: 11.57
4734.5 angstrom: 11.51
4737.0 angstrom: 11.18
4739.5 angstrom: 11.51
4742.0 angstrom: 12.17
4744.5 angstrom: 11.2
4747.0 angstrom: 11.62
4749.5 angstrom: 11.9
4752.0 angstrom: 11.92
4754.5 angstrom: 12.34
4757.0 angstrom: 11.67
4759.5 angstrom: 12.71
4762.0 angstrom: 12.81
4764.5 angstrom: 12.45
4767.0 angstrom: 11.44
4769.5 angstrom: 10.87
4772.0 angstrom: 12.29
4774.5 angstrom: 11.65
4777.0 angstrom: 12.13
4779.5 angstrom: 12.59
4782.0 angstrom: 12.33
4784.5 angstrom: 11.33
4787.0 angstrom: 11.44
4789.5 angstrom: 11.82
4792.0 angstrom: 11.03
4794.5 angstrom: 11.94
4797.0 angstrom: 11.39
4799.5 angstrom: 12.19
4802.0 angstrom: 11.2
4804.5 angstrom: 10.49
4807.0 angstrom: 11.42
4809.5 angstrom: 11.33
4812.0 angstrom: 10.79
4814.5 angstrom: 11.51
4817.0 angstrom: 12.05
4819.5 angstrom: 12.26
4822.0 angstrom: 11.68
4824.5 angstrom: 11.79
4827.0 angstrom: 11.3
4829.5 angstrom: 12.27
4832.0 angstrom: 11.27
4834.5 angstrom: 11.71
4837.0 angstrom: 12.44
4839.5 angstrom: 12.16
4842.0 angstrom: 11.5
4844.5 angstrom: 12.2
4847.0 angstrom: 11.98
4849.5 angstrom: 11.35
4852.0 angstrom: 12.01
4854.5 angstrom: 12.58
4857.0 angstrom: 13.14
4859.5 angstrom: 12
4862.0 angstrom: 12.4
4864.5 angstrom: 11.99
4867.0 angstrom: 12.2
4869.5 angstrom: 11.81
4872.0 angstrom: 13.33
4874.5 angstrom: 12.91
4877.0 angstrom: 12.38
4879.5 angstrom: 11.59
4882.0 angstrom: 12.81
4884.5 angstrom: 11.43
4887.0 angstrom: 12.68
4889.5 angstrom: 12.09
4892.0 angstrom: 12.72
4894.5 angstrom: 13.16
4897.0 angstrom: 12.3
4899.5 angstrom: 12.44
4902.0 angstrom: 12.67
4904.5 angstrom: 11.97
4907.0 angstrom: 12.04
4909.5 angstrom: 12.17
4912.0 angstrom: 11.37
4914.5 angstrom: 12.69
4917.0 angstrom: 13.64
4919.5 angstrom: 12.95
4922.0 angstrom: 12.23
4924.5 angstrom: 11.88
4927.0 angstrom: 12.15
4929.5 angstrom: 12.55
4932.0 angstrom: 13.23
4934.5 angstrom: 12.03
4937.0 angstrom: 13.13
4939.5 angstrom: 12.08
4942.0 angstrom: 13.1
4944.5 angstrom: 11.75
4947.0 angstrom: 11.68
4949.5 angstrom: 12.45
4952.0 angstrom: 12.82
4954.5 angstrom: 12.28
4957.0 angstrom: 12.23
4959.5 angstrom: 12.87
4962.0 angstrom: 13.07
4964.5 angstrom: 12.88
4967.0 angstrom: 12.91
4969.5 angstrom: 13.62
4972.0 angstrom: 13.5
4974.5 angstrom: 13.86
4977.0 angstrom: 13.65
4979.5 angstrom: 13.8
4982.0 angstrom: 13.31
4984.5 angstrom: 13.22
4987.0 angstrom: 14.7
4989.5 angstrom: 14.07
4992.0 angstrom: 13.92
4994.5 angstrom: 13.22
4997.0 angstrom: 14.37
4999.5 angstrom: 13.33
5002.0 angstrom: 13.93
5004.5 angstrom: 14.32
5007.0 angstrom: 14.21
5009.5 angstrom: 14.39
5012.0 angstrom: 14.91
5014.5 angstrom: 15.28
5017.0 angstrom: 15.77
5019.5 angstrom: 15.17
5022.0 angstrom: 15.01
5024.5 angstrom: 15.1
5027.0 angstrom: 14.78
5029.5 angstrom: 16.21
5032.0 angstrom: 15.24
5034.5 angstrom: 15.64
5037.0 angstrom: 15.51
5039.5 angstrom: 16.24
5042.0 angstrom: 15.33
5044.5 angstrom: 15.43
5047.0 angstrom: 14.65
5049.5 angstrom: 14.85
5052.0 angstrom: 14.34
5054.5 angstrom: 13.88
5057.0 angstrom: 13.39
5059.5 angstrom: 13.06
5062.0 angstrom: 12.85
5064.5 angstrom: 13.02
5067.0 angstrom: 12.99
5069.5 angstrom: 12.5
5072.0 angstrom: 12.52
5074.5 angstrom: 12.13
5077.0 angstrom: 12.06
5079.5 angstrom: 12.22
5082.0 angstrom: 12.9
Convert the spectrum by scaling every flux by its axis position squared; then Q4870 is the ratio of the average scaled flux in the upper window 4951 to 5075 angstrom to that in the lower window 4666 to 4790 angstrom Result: 1.32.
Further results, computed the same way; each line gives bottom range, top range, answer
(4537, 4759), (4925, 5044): 1.29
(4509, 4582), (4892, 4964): 1.15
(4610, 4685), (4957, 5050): 1.35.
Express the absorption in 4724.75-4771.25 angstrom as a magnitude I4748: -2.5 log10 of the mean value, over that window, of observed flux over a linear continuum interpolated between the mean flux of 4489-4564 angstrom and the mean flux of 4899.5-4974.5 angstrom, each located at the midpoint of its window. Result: 0.074 mag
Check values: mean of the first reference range 12.8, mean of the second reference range 12.6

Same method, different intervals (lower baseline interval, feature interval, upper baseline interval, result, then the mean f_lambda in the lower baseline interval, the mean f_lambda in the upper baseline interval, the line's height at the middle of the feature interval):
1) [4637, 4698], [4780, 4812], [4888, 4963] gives 0.07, 12.1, 12.5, 12.3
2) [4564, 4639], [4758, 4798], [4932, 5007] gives 0.10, 12.8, 13.2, 13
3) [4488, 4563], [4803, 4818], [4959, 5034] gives 0.21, 12.8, 14.2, 13.6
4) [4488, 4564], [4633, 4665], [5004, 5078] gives 0.09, 12.8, 14.4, 13.2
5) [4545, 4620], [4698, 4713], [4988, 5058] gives 0.09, 12.8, 14.7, 13.3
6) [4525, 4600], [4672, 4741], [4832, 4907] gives 0.04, 12.7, 12.3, 12.5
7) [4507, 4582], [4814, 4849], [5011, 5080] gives 0.15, 12.8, 14.3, 13.7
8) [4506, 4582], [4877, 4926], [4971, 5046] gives 0.15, 12.8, 14.6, 14.2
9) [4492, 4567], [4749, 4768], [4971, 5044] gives 0.12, 12.8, 14.6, 13.6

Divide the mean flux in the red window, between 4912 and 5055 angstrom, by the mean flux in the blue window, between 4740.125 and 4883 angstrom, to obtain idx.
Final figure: 1.2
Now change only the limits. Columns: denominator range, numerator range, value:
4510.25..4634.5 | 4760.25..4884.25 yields 0.93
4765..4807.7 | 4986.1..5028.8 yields 1.25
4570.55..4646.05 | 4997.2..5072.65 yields 1.13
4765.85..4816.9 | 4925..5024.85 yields 1.16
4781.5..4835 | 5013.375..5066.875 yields 1.28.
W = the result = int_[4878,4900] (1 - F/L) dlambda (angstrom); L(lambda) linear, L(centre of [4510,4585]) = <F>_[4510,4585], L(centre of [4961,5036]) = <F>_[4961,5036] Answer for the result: 2.4 angstrom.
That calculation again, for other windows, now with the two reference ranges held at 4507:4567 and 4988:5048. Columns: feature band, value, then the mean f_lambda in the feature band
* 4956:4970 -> 1.6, 12.9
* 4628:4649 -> 1.2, 12.4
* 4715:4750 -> 4.8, 11.7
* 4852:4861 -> 1.0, 12.5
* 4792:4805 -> 2.3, 11.5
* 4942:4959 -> 2.6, 12.3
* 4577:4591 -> 0.9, 12.2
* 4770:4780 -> 1.3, 12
